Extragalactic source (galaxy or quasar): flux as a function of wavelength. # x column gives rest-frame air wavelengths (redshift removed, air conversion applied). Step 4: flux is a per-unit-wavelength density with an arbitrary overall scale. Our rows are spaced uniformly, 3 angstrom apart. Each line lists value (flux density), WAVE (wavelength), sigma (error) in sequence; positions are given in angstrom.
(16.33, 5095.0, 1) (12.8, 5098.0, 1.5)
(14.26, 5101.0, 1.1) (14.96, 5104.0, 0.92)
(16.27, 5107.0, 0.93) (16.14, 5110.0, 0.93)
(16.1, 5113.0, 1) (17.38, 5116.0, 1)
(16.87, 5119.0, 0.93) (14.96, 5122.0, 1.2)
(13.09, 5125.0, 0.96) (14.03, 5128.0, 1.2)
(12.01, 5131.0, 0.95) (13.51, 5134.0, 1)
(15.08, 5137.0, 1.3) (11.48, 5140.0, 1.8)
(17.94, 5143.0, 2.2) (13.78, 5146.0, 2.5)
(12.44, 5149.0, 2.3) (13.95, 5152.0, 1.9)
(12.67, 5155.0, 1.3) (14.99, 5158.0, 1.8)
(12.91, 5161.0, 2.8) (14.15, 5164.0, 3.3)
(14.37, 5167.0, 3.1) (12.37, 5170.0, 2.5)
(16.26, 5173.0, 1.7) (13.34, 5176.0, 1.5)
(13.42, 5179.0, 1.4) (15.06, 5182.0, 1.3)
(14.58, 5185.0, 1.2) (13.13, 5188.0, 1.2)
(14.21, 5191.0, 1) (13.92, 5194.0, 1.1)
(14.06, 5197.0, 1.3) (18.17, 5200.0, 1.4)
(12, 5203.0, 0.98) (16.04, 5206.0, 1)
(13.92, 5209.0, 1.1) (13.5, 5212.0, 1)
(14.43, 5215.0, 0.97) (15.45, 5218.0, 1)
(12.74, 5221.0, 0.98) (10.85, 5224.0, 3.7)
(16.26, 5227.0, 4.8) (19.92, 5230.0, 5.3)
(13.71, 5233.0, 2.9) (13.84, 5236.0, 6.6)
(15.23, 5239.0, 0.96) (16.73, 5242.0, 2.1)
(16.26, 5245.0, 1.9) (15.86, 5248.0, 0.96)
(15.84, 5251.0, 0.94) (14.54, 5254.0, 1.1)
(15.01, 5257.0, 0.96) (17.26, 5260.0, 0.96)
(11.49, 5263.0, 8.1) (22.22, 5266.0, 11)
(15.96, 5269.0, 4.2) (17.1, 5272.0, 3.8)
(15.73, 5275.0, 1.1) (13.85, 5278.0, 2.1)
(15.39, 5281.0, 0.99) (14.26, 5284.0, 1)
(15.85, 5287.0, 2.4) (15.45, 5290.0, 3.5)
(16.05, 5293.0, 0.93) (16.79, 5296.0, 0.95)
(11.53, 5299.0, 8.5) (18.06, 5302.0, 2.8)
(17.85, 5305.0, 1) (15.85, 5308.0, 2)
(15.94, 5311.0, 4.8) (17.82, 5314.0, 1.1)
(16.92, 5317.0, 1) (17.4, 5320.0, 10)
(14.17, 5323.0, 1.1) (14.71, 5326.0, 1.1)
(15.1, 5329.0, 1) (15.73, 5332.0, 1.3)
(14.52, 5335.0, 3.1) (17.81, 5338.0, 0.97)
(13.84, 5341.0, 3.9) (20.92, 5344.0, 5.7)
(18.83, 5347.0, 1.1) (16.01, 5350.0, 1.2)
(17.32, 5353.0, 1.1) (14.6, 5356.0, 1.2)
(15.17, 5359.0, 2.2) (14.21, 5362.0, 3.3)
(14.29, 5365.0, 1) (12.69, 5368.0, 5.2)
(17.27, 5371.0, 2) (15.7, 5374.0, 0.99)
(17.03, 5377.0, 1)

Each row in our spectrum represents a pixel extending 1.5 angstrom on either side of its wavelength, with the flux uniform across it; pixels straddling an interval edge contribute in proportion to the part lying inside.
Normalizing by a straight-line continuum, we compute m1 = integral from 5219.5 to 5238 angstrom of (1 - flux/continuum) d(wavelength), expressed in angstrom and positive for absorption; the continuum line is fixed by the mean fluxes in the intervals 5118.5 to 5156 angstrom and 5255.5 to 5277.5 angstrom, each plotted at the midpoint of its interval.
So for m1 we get 1.2 angstrom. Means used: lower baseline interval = 13.9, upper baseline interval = 16.3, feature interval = 14.6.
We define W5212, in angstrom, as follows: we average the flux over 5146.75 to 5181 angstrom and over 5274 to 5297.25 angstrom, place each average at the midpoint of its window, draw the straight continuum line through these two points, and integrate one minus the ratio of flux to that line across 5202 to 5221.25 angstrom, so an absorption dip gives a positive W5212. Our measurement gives 0.33 angstrom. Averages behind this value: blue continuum 13.7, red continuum 15.4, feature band 14.1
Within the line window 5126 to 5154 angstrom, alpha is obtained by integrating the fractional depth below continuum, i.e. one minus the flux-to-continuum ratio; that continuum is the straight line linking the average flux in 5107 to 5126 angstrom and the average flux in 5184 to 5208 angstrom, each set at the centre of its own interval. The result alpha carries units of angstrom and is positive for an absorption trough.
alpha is 3.1 angstrom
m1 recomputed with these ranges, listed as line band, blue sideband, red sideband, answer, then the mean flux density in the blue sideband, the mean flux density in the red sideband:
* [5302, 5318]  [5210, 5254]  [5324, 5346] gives -1.16 angstrom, 15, 16.1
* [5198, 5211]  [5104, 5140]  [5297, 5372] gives 0.31 angstrom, 14.9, 15.9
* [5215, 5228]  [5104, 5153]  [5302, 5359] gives 1.42 angstrom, 14.7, 16.4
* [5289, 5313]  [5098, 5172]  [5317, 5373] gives -0.70 angstrom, 14.4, 15.8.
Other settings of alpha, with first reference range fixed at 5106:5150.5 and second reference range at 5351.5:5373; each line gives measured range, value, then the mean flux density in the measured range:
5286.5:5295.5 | -0.55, 15.9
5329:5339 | -0.49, 15.8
